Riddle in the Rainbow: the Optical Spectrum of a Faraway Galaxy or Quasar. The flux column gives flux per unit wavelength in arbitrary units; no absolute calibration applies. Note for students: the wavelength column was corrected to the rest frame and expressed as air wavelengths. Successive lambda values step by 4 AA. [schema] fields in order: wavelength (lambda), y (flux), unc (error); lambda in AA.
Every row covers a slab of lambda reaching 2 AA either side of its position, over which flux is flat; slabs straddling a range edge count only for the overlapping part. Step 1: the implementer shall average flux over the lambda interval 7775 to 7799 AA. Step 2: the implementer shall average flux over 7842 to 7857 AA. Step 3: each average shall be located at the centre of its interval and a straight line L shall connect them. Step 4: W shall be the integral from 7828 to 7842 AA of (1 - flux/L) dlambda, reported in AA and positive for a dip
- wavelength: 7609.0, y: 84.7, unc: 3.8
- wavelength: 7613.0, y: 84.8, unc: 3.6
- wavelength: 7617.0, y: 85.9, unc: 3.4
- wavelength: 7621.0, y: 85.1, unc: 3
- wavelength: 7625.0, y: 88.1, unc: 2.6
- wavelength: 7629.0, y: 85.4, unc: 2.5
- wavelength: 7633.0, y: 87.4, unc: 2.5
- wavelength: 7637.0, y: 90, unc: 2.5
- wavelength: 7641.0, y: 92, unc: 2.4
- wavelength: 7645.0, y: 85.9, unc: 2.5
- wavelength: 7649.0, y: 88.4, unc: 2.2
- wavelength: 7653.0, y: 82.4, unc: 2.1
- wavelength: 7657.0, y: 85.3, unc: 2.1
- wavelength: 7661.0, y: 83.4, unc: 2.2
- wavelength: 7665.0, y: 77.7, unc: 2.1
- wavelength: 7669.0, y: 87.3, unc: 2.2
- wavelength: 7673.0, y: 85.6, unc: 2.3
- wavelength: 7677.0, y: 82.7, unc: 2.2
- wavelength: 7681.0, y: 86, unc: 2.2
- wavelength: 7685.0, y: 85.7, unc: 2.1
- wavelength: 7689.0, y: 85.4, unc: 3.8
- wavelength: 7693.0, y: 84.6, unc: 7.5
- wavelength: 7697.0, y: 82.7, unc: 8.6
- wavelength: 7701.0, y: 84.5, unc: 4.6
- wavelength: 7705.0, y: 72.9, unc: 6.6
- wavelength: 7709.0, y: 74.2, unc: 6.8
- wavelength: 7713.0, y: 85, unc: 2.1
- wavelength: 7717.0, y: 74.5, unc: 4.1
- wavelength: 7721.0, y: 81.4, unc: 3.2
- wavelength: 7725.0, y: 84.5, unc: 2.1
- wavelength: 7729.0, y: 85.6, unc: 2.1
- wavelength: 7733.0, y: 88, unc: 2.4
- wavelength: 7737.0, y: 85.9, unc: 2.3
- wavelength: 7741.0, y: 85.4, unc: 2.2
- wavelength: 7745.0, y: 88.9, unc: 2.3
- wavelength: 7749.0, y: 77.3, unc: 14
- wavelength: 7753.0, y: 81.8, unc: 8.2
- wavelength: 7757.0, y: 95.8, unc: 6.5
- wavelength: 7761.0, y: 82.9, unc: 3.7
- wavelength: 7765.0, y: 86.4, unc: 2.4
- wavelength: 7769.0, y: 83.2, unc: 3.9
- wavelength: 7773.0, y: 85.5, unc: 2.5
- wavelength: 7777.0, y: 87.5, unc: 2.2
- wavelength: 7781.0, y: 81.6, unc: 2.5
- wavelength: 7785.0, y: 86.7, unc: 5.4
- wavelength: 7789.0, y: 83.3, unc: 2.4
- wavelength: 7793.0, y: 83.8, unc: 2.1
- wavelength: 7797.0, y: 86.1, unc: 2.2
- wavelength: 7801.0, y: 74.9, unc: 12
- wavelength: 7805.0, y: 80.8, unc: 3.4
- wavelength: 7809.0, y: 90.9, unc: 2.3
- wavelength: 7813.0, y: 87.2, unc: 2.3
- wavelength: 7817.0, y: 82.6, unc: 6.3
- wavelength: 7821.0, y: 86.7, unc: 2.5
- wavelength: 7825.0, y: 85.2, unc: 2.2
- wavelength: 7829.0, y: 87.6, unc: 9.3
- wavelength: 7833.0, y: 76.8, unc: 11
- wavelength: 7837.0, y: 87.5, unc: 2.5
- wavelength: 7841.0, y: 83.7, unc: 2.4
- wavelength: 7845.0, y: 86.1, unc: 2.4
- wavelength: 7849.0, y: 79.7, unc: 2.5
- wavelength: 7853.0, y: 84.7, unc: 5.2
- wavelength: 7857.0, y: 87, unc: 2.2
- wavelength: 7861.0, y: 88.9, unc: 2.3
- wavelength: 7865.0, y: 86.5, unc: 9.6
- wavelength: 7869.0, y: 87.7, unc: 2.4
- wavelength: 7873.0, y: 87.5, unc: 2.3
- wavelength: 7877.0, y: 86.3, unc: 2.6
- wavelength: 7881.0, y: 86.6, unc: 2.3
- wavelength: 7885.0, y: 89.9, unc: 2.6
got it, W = 0.09 AA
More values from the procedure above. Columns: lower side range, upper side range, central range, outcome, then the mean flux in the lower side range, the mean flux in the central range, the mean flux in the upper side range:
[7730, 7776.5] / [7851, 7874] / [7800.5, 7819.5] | 0.51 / 85.6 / 84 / 87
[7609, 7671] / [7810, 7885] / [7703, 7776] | 2.07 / 85.9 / 83.3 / 85.7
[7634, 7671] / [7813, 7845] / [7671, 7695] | 0.18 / 85.9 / 85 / 84.6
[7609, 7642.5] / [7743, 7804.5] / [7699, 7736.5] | 1.75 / 87.1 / 81.4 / 84.3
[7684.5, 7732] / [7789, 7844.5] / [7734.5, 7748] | -0.59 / 81.8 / 86.1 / 84.2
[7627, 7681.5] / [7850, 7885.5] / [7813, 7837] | 0.63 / 85.7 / 84.4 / 86.9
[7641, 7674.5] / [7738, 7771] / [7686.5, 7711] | 1.22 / 84.9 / 80.8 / 85.2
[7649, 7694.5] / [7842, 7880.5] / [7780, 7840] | 0.99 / 84.4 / 84.1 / 86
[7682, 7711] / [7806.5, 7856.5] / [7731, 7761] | -1.13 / 81.6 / 85.9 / 84.9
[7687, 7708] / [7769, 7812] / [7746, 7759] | -0.34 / 81.6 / 85.3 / 84.1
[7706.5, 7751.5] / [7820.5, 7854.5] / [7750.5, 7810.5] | -0.93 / 82.7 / 84.6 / 84.1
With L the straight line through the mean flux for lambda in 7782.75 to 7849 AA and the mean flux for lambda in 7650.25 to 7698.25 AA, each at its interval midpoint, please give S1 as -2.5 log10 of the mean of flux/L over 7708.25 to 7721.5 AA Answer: 0.07 mag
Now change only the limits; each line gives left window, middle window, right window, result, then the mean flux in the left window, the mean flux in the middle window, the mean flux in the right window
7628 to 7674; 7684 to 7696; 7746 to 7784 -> 0.01 mag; 85.9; 85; 84.8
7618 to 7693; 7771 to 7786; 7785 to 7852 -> -0.01 mag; 85.7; 85.2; 84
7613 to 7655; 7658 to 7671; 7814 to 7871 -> 0.05 mag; 87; 83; 85.1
